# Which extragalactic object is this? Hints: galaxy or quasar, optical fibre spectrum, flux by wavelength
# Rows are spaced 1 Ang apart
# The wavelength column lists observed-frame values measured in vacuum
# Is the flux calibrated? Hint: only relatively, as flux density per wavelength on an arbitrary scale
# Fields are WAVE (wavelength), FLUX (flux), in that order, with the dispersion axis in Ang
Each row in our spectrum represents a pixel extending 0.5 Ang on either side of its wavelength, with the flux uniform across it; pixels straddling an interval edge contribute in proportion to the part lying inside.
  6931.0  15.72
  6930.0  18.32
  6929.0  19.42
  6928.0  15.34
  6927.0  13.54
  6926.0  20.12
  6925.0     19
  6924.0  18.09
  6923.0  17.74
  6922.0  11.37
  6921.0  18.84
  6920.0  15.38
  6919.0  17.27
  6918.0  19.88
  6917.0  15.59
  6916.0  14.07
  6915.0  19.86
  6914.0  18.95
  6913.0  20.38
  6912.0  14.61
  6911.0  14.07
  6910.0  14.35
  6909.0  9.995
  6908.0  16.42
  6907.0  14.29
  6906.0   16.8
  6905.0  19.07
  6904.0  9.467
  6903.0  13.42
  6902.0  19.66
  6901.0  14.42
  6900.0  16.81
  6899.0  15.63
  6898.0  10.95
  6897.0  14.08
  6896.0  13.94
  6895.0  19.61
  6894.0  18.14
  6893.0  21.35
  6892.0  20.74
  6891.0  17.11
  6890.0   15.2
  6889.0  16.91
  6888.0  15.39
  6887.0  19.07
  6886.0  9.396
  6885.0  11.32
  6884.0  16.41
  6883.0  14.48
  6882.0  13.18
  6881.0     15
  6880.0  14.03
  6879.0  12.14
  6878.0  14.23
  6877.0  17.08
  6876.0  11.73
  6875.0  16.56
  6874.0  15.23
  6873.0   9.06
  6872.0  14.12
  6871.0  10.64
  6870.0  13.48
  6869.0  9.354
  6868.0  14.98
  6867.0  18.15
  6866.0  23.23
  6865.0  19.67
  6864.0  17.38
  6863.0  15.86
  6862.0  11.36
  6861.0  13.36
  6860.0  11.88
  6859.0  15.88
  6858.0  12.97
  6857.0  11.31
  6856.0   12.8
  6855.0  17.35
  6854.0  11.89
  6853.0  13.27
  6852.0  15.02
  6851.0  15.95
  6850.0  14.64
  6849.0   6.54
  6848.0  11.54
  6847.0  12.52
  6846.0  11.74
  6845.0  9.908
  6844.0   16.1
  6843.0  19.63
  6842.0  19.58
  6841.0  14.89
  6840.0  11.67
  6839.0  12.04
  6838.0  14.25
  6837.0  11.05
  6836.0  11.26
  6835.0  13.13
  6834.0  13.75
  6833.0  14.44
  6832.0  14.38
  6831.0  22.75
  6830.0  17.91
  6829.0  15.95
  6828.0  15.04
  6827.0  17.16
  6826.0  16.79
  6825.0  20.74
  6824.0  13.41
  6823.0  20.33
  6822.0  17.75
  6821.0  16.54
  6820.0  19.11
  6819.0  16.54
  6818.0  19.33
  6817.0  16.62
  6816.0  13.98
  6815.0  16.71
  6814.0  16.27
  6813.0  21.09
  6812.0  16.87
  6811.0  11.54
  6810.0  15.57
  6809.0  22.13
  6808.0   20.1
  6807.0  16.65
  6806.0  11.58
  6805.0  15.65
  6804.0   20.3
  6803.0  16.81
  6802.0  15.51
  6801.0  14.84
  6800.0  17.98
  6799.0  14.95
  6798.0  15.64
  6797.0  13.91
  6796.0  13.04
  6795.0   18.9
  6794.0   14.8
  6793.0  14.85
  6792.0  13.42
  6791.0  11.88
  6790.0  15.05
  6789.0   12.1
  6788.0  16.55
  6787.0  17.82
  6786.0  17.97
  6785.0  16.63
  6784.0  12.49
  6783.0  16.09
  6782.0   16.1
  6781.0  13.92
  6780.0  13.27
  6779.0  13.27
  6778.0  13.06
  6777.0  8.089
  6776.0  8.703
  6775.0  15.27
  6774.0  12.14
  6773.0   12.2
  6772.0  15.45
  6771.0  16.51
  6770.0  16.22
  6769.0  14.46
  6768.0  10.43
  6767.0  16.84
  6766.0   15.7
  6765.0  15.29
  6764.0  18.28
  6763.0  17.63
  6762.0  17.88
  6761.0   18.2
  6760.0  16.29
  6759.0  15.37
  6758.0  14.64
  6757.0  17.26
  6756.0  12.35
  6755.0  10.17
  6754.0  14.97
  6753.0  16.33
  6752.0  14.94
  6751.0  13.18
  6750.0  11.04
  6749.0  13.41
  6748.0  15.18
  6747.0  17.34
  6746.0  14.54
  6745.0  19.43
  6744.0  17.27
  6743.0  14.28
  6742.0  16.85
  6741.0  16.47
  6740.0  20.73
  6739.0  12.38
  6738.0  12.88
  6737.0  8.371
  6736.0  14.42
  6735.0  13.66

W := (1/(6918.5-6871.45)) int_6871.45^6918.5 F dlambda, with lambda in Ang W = 15.4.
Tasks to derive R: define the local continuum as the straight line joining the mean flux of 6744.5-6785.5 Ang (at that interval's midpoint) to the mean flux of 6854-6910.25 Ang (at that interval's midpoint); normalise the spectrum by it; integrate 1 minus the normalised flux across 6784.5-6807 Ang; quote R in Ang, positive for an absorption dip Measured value -1.2 Ang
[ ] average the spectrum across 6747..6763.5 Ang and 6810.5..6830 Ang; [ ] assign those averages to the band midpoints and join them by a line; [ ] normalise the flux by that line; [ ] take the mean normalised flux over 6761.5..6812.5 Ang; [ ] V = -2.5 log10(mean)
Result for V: 0.06 mag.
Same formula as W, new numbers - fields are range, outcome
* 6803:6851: 15.7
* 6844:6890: 14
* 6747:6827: 15.5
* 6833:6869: 14.1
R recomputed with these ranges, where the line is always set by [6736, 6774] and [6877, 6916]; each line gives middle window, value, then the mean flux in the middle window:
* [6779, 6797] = 0.3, 14.9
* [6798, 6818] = -1.8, 16.6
